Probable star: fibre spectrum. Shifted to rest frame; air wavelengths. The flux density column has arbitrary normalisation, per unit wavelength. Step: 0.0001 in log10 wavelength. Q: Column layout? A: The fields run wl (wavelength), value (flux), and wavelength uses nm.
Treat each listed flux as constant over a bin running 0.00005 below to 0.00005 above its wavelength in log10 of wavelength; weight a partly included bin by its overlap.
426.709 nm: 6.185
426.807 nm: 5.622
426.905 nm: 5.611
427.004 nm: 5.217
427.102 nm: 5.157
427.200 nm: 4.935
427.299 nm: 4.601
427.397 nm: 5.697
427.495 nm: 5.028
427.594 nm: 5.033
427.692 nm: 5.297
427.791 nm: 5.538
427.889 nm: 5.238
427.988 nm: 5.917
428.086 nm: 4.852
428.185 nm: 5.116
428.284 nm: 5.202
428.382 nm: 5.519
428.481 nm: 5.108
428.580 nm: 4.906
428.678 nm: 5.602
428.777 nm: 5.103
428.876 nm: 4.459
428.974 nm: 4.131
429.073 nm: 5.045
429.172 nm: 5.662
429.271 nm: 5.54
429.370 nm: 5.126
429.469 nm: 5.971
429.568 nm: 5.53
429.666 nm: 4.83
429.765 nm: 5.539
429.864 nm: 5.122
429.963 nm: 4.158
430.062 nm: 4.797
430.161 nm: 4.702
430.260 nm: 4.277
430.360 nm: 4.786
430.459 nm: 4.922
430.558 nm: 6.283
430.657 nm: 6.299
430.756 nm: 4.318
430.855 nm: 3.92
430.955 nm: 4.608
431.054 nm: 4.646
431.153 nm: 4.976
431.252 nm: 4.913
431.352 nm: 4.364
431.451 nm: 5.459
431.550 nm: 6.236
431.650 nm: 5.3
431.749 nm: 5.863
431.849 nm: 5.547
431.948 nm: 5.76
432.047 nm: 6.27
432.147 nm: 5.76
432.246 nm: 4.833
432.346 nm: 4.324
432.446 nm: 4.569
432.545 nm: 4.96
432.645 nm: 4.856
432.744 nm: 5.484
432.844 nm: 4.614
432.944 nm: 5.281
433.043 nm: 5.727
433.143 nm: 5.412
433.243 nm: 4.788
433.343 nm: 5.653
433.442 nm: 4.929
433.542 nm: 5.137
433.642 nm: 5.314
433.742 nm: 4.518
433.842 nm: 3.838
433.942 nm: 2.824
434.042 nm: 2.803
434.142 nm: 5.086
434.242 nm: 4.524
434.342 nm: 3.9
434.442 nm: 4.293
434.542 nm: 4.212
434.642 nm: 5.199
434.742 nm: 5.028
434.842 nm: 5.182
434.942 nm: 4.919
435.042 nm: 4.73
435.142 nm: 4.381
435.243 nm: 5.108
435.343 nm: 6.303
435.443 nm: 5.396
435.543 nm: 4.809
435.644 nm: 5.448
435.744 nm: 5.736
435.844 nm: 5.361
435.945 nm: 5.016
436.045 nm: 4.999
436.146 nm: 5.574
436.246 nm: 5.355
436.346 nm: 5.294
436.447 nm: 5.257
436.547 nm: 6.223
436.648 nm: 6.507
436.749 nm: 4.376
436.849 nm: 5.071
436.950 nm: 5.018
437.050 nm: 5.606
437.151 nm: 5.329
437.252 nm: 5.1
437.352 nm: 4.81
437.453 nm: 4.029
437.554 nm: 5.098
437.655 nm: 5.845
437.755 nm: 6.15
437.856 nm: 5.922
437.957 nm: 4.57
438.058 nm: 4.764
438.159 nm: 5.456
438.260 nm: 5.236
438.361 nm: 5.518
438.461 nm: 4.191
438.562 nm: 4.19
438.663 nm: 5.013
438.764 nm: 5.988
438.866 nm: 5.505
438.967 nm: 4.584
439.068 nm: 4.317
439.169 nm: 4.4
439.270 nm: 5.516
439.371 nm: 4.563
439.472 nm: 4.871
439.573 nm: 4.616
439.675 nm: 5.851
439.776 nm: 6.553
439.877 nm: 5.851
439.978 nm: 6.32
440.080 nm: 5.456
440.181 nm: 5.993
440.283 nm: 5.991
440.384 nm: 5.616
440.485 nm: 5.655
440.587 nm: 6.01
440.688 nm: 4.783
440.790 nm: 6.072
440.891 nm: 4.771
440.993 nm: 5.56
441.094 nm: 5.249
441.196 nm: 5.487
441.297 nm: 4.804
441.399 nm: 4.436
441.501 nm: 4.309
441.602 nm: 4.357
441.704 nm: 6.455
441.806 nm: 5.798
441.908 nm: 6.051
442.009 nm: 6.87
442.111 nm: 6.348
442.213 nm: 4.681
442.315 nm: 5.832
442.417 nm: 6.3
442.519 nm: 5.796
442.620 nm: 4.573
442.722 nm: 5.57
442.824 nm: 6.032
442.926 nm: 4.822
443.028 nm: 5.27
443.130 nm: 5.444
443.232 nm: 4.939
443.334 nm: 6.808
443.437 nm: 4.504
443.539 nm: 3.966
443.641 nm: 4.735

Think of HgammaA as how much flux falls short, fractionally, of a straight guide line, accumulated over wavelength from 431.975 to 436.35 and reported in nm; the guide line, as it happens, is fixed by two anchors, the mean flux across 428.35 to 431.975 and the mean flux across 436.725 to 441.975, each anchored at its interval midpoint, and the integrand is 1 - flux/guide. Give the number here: 0.192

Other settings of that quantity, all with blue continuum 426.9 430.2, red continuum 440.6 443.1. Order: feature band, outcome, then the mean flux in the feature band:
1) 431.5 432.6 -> -0.04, 5.4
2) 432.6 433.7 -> 0.01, 5.2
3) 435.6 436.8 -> -0.03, 5.43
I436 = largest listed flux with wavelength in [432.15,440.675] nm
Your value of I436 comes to 6.553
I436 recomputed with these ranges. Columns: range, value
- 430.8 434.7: 6.27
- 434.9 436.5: 6.303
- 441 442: 6.455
